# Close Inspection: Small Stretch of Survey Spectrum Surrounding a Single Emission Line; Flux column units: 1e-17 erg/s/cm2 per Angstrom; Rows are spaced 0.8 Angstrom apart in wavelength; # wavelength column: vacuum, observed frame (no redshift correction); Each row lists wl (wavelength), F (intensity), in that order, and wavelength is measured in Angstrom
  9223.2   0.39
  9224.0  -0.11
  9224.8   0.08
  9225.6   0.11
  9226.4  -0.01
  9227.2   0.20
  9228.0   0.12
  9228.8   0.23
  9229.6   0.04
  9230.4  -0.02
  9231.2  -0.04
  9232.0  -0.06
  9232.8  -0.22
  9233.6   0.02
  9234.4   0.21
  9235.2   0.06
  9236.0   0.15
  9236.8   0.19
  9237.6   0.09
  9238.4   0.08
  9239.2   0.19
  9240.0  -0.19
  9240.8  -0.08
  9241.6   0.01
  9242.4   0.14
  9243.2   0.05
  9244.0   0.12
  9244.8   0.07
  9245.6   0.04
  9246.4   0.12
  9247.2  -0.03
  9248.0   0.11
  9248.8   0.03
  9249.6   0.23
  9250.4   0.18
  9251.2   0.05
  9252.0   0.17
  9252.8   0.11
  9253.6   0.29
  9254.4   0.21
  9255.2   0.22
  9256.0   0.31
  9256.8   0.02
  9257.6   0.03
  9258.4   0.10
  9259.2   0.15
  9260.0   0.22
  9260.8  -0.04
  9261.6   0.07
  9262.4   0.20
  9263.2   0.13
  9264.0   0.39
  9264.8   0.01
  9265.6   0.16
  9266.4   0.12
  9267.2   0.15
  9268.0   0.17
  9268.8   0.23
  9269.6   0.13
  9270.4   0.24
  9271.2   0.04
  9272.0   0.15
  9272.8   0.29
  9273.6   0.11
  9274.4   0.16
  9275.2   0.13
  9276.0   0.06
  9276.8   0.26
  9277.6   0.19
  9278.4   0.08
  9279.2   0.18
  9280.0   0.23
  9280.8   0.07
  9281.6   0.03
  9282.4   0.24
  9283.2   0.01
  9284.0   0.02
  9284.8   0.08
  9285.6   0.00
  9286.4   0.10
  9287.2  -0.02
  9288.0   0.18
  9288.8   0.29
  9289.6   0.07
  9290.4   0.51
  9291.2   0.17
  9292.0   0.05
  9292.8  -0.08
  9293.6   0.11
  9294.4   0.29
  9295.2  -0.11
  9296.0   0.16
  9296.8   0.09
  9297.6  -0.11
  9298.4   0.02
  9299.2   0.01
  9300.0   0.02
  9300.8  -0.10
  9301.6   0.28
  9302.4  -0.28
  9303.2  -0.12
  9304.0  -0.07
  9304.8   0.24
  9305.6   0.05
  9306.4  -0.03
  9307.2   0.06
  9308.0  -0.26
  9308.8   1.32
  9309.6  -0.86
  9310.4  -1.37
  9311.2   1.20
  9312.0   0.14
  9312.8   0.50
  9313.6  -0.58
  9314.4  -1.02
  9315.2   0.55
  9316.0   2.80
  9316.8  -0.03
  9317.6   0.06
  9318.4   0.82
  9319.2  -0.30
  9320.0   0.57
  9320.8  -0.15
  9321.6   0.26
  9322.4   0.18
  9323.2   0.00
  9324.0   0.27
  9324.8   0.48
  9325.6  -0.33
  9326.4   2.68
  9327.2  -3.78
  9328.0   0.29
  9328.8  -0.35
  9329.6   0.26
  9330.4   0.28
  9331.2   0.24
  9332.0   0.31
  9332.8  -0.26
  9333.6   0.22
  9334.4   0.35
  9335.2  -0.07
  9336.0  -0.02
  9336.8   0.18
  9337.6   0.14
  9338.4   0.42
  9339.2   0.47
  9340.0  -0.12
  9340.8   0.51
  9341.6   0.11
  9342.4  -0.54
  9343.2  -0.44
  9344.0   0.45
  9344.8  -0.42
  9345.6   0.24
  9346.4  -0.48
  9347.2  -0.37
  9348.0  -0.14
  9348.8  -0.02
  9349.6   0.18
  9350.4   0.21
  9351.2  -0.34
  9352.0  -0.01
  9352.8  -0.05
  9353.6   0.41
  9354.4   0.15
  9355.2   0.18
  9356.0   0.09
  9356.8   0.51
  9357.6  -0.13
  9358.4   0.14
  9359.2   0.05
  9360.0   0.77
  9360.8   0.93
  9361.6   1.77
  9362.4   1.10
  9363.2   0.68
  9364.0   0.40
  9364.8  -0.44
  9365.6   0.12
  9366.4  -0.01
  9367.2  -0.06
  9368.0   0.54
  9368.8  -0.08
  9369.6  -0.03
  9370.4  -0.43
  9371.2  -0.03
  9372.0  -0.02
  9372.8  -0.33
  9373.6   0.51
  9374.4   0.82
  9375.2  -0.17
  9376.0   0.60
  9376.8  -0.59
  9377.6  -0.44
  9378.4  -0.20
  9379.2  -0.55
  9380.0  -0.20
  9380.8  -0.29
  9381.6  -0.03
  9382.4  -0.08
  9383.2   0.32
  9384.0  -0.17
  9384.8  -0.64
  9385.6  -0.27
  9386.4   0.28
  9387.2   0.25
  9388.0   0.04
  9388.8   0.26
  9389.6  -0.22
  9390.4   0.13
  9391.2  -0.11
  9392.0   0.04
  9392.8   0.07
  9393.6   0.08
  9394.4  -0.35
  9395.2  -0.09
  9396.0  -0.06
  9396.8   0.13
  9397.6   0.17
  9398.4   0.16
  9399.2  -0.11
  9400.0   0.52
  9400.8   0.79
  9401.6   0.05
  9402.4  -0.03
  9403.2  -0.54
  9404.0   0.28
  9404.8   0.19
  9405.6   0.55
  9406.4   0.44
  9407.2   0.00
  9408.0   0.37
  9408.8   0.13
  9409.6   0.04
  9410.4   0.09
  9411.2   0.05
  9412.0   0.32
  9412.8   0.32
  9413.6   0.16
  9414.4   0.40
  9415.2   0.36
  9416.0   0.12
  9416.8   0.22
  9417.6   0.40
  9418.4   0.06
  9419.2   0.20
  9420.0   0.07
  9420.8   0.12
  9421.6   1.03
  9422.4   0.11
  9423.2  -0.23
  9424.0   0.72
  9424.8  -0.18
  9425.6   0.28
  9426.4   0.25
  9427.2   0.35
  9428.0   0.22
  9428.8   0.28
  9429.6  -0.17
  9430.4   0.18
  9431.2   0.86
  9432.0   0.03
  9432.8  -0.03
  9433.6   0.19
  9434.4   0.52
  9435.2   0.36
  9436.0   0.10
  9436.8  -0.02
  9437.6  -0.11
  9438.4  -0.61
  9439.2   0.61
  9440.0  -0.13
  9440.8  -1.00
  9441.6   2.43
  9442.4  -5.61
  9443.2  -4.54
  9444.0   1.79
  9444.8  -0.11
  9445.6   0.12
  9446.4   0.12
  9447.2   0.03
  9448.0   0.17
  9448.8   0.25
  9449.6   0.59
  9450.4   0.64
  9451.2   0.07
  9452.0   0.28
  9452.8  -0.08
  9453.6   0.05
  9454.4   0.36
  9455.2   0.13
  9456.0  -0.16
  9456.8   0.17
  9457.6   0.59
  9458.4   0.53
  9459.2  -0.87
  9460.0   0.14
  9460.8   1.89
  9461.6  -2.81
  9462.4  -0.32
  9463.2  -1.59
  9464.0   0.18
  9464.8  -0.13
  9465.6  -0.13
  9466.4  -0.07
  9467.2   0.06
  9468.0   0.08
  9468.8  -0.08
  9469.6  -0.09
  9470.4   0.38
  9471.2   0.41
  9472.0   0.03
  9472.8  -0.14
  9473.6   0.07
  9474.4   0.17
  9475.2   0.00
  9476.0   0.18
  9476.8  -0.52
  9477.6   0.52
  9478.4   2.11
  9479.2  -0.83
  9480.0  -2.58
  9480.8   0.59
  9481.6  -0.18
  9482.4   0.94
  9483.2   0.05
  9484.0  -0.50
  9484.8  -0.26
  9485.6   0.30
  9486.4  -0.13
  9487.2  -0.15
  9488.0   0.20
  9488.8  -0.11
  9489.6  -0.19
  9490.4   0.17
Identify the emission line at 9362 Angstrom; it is H-beta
